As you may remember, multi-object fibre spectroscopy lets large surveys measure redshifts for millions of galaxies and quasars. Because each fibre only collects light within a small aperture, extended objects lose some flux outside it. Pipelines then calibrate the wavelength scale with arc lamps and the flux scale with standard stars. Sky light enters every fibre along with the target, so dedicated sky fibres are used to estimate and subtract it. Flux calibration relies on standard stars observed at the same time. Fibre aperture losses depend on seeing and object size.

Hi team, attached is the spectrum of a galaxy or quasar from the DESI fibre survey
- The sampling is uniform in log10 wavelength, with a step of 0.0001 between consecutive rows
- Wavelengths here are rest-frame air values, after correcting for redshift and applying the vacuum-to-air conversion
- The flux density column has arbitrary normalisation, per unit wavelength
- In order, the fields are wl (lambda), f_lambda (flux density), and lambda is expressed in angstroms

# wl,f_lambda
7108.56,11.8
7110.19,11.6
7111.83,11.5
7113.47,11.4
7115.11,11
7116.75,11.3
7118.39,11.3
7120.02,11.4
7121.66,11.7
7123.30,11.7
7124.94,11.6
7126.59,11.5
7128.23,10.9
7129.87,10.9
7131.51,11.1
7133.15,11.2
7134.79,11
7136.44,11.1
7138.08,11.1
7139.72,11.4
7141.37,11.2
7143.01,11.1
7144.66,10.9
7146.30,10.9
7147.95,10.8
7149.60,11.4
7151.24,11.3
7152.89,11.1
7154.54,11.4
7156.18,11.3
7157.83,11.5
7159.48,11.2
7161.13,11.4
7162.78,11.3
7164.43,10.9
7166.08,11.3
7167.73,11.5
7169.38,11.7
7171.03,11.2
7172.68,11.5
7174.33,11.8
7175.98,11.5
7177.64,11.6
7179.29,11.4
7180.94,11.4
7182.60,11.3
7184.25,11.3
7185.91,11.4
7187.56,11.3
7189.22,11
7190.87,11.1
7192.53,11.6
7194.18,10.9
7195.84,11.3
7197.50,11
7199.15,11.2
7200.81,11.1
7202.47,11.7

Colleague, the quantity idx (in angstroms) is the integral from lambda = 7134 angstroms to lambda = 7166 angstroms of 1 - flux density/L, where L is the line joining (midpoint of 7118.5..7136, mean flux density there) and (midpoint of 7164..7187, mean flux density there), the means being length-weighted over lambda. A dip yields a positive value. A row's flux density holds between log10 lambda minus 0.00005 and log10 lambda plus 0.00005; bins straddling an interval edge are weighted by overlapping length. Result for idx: 0.5 angstroms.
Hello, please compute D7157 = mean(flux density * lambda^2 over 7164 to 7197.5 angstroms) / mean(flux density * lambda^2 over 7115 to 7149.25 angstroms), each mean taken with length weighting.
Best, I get 1.0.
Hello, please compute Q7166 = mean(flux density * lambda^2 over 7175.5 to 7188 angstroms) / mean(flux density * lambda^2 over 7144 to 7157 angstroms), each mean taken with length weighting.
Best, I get 1.0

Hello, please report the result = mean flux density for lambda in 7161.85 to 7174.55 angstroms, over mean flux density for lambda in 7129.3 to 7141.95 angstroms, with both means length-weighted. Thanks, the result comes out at 1.0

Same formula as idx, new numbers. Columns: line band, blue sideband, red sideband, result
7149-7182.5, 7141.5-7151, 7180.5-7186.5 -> -0.6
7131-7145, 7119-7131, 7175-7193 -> 0.3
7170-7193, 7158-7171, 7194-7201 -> -0.3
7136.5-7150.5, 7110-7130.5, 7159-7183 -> 0.3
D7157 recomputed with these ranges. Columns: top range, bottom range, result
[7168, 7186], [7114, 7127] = 1.02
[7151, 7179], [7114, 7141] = 1.02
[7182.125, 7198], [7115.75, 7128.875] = 1.00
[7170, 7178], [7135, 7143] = 1.04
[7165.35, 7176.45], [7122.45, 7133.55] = 1.03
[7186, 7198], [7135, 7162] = 1.01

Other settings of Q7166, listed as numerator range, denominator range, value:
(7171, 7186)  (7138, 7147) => 1.04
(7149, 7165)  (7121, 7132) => 1.00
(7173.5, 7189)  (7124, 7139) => 1.04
